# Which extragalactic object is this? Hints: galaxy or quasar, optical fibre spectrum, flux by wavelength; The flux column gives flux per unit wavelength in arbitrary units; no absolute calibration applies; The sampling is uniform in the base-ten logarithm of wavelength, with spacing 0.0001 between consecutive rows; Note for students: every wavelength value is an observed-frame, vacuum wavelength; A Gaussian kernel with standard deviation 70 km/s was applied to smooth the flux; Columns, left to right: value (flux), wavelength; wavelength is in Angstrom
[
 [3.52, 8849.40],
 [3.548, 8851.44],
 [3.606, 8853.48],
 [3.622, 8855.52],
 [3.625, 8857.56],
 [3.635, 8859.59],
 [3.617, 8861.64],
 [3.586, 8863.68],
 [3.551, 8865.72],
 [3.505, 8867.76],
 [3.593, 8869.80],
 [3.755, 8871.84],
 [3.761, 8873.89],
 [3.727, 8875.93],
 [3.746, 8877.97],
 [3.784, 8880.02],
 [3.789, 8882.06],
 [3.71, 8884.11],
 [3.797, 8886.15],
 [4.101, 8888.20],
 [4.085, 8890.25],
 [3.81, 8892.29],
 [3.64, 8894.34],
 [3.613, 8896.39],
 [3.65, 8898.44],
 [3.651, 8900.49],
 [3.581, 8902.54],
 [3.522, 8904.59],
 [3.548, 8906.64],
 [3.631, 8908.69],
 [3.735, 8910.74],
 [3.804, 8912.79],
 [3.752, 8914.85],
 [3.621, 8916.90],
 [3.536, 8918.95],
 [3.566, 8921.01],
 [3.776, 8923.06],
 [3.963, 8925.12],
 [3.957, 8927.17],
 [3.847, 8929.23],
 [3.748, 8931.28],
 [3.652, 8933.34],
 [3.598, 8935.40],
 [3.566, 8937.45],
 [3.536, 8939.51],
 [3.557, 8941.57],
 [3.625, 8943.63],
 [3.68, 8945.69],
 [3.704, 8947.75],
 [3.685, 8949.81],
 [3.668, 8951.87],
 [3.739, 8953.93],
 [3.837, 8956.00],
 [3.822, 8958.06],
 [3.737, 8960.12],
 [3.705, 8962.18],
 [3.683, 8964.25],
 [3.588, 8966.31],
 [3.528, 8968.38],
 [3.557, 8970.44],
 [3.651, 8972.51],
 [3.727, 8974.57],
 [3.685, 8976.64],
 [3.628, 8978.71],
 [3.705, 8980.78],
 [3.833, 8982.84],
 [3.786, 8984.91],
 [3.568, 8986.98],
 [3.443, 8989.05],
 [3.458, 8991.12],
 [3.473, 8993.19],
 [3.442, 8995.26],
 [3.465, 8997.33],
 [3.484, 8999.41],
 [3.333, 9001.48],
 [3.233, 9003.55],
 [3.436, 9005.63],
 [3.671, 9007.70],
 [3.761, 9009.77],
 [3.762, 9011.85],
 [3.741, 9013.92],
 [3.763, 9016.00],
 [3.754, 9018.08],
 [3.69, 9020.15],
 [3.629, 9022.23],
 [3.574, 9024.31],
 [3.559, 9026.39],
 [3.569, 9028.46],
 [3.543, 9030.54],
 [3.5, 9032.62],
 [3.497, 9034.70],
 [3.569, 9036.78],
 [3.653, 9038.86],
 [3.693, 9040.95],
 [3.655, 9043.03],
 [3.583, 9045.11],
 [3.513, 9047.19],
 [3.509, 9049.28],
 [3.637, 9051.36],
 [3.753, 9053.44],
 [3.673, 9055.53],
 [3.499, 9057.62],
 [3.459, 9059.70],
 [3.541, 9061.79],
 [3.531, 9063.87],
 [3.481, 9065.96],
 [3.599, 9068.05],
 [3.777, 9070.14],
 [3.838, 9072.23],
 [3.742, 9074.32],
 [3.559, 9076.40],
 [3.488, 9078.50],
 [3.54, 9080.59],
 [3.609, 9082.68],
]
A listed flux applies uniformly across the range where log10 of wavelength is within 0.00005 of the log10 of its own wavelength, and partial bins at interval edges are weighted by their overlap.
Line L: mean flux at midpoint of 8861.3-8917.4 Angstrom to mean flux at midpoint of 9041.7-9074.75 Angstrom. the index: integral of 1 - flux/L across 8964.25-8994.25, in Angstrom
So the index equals 0.3 Angstrom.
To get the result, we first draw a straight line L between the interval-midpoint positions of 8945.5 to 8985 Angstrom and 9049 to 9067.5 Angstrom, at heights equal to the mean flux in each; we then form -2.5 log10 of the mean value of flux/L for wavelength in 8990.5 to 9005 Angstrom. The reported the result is 0.07 mag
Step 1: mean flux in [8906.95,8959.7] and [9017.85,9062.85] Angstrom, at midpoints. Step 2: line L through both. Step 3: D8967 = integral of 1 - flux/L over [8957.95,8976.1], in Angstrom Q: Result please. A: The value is 0.0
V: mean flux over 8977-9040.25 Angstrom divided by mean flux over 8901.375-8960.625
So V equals 1.0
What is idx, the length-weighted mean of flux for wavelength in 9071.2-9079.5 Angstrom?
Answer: 3.66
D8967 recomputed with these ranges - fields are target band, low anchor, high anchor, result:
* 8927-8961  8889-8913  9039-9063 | -0.3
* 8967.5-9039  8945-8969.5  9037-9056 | 1.4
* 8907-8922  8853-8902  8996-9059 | 0.1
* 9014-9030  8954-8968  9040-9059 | 0.0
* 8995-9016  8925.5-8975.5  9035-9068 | 0.5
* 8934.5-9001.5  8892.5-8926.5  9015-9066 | 0.2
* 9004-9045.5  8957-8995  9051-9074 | 0.0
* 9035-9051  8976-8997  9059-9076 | 0.1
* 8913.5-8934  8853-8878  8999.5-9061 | -0.7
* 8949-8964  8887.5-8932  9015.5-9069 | -0.2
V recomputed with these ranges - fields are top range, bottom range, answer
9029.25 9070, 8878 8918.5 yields 0.96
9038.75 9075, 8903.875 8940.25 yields 0.98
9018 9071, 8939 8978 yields 0.98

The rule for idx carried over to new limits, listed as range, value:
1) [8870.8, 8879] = 3.75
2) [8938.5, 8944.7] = 3.57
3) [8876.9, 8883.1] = 3.77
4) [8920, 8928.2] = 3.82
